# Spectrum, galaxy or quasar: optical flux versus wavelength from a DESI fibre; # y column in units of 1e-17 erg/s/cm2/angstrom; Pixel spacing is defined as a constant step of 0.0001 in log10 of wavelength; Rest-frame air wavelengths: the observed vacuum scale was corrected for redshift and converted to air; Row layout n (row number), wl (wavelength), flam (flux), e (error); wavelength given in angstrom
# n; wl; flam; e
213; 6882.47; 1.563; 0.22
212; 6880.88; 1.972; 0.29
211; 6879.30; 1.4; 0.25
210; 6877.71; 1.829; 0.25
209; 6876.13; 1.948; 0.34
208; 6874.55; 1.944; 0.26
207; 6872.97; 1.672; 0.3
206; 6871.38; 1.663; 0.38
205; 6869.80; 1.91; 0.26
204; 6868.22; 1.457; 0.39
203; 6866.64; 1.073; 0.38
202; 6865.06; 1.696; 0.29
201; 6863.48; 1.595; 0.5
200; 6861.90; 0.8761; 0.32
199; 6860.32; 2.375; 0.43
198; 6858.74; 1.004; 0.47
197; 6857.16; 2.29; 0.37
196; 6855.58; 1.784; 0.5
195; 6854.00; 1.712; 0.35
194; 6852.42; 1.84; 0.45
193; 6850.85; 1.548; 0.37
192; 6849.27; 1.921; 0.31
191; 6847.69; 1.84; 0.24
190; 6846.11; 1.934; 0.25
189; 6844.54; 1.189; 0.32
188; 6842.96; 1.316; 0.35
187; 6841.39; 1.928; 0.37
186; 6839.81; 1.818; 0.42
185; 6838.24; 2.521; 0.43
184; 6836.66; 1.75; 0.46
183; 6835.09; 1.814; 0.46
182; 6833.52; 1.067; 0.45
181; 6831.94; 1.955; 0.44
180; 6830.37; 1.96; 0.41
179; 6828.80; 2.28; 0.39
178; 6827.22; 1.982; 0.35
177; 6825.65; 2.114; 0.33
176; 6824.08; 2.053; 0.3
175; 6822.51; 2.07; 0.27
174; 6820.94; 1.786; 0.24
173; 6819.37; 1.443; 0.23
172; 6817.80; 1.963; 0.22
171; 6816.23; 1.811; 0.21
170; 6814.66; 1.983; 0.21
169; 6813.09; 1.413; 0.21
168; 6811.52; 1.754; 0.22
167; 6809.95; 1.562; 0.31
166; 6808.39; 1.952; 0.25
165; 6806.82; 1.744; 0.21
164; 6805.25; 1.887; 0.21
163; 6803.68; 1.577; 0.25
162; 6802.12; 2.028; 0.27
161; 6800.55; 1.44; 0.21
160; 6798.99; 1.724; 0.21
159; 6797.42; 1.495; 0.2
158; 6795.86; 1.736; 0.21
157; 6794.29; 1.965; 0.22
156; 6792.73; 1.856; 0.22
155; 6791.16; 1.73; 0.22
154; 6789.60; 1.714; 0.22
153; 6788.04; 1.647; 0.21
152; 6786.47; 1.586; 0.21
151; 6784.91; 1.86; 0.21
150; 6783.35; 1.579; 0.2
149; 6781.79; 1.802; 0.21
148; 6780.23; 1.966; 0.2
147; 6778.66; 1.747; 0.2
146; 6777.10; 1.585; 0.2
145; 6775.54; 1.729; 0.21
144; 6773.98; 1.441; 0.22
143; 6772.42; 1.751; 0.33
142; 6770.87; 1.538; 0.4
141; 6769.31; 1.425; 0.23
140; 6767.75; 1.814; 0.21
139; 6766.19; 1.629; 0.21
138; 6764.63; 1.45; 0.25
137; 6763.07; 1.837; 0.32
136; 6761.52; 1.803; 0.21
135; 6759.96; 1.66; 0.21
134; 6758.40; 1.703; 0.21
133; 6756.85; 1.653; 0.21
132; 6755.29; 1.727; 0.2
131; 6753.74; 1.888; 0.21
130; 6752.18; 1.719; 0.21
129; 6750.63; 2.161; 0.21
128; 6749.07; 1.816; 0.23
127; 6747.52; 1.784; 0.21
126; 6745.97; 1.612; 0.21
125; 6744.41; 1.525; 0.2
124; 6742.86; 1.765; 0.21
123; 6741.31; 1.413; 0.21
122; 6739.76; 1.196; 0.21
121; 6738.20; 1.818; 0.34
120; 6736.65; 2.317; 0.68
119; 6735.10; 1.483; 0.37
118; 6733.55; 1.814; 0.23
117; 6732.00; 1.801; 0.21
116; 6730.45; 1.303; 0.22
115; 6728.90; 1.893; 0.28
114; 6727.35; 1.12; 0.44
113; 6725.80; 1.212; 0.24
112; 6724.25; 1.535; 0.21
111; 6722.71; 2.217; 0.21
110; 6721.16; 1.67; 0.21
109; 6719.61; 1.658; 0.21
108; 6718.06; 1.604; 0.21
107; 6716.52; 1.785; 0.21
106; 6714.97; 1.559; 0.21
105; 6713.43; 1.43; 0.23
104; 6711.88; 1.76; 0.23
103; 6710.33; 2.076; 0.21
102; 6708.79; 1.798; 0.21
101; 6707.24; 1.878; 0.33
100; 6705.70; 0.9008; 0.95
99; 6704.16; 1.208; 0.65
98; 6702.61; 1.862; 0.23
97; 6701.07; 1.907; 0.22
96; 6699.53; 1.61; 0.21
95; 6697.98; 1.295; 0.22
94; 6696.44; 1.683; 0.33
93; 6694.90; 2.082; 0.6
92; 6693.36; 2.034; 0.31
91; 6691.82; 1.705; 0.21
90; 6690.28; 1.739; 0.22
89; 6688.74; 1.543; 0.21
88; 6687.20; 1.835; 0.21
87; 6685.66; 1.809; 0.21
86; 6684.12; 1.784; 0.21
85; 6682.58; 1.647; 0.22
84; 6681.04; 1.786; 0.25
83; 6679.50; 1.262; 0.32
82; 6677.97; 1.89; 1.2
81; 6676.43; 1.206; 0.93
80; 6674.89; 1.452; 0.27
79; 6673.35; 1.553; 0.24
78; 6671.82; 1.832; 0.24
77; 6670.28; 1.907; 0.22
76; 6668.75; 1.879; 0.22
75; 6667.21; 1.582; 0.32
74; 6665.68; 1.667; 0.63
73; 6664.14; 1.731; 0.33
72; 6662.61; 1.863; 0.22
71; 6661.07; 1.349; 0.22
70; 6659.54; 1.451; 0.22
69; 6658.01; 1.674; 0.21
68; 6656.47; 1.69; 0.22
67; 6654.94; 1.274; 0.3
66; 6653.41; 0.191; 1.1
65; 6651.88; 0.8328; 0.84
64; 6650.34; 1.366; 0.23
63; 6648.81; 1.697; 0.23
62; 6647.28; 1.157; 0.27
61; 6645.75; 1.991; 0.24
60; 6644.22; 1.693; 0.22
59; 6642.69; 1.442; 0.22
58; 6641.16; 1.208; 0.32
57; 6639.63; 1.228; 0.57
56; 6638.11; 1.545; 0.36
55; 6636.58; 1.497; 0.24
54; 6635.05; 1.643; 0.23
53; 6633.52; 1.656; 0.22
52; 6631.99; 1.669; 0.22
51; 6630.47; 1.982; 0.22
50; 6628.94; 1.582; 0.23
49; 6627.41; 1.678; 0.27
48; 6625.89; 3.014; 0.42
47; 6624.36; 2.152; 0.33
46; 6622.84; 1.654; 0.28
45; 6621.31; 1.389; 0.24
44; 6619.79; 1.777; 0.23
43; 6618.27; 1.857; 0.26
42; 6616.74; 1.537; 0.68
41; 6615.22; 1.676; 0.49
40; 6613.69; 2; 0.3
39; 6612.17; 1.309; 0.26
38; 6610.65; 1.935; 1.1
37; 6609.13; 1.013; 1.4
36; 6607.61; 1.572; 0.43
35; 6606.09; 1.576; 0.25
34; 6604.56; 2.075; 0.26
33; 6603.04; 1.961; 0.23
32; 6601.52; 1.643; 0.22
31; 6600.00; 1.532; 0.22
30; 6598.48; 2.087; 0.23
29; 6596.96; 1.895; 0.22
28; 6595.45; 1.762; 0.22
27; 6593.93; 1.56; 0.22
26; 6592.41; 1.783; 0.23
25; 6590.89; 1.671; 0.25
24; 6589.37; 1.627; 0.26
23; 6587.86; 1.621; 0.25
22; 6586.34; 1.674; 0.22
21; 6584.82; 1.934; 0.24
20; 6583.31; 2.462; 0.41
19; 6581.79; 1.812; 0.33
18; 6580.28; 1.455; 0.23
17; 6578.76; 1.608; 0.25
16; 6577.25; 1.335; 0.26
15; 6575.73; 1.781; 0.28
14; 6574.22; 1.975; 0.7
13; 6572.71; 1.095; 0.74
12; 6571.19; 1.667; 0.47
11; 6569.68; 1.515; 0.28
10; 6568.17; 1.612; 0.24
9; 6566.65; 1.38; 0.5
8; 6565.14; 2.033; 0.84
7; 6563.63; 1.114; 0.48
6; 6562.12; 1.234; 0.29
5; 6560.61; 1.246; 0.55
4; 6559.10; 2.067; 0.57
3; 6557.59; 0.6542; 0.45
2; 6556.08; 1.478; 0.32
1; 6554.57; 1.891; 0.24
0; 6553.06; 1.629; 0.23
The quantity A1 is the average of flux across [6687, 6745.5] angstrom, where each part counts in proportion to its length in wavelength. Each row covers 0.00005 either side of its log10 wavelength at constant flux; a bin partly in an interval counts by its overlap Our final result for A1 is 1.66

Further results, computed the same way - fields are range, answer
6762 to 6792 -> 1.68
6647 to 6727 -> 1.6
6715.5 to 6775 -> 1.67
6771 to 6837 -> 1.77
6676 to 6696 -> 1.73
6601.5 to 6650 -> 1.68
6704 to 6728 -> 1.6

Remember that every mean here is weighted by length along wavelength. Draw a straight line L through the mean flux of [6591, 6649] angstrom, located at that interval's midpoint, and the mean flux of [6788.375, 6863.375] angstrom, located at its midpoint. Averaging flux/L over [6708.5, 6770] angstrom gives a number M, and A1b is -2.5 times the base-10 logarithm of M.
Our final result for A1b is 0.04 mag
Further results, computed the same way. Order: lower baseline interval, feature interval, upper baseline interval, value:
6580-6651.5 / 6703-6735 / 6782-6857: 0.085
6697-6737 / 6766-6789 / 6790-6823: 0.027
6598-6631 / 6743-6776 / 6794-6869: 0.035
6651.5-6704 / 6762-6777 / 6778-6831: 0.077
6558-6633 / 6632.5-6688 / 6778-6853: 0.127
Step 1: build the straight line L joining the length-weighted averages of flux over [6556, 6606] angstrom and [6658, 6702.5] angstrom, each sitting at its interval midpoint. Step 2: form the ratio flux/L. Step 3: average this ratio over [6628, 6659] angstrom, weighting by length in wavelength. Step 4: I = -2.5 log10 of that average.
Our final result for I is 0.15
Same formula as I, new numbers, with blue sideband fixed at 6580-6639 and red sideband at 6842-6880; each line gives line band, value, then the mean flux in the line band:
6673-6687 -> 0.08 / 1.61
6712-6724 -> 0.01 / 1.7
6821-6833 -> -0.20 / 2.02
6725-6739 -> 0.04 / 1.64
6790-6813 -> -0.03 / 1.74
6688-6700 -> 0.00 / 1.71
